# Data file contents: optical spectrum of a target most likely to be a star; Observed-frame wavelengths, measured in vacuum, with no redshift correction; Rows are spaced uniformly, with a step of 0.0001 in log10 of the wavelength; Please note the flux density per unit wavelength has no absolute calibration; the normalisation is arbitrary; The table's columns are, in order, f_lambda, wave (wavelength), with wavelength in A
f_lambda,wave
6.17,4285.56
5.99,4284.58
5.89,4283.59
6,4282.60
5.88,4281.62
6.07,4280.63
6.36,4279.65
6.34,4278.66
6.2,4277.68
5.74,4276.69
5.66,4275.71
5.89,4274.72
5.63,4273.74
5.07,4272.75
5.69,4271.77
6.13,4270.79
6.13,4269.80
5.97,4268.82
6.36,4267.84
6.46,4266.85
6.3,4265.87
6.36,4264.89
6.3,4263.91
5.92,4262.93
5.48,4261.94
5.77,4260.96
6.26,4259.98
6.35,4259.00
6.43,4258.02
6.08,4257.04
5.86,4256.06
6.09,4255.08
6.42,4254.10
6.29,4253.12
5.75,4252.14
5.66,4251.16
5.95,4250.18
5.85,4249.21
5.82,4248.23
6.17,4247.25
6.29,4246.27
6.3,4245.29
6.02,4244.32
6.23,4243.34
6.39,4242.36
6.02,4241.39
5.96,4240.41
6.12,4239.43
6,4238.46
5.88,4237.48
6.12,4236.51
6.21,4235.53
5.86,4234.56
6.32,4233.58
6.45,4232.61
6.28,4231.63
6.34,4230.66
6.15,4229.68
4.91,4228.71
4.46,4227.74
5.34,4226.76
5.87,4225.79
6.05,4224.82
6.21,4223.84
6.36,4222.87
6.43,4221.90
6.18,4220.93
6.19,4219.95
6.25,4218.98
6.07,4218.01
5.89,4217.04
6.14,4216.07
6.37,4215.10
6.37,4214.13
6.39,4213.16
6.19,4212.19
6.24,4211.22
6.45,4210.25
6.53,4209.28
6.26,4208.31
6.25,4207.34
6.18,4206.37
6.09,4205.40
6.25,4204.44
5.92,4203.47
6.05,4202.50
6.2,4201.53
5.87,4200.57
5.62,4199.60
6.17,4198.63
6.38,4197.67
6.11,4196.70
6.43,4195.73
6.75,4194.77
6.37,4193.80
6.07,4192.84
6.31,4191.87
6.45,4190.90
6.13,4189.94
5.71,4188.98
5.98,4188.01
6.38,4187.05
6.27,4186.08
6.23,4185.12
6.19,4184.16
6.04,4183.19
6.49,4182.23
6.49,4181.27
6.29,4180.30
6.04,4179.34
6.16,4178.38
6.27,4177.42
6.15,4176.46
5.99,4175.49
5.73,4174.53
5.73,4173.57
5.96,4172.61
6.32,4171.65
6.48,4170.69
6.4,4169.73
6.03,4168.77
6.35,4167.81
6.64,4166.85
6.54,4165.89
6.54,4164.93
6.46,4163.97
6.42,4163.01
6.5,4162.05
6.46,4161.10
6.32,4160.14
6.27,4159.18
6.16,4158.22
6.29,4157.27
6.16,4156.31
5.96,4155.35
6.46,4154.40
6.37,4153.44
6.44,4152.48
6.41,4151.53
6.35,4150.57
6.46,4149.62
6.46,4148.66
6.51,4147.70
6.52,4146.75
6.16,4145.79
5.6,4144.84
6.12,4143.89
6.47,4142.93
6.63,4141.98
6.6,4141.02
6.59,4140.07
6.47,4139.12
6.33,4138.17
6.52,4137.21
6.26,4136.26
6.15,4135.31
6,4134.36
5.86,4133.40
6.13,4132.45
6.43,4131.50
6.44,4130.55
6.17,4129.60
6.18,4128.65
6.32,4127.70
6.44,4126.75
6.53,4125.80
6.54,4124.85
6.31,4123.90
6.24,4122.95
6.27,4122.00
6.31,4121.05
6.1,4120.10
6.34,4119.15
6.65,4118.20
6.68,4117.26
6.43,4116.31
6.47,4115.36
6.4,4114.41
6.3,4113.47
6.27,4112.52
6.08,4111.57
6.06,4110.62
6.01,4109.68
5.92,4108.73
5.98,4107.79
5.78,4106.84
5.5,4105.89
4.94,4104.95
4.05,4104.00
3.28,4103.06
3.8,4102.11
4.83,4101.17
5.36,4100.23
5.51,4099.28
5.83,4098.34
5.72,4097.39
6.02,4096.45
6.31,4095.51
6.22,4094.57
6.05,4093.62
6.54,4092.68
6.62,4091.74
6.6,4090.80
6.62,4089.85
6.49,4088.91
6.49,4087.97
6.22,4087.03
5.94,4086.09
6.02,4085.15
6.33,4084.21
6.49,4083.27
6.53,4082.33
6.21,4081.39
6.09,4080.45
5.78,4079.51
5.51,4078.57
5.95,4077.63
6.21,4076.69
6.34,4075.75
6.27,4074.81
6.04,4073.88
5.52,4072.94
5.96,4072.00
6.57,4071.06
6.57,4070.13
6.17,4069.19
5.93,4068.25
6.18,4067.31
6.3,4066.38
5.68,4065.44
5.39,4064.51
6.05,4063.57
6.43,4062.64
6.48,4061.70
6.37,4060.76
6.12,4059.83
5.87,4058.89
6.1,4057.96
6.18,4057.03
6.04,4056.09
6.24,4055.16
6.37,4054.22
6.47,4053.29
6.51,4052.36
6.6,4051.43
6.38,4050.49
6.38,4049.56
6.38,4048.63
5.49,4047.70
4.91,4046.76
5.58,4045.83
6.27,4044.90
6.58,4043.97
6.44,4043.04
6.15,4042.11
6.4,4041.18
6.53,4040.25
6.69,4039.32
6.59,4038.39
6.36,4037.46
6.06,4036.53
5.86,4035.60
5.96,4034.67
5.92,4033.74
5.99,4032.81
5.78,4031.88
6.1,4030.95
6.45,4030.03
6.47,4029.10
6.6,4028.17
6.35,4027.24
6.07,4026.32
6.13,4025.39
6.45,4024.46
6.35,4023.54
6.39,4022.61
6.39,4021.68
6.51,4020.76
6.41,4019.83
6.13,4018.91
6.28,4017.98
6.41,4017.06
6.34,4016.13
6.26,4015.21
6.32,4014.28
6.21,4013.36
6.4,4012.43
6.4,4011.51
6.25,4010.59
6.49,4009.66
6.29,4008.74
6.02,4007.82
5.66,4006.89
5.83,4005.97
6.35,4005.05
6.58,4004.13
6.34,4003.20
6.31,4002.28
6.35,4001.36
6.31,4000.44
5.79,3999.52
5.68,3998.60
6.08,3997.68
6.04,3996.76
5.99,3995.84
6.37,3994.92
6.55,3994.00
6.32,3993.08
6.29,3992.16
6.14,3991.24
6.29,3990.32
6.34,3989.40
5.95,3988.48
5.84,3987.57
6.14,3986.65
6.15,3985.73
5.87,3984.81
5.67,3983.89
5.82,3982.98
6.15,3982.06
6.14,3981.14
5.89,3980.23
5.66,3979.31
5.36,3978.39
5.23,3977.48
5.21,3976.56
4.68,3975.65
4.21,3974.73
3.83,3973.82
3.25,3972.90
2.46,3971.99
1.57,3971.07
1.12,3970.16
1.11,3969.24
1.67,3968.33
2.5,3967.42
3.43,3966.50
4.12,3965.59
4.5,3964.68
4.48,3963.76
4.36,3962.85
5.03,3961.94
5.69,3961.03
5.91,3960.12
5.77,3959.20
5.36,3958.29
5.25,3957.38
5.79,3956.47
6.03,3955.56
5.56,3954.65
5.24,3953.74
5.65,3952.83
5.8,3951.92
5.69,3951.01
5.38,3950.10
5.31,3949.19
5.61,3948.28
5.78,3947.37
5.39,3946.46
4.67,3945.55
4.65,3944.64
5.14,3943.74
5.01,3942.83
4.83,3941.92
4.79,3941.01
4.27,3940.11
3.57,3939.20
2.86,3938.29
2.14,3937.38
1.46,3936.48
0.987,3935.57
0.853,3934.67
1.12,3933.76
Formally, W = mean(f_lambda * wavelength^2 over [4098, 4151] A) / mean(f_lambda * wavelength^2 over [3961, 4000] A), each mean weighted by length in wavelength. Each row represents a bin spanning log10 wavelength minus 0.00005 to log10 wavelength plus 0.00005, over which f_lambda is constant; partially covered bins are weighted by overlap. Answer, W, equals 1.3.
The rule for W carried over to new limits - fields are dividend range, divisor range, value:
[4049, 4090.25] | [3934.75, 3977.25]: 1.54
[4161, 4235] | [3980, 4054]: 1.09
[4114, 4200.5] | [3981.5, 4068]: 1.08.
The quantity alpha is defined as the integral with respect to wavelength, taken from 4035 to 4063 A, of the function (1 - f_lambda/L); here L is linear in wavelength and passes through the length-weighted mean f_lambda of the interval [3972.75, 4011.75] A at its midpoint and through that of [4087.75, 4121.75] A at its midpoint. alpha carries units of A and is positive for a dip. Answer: -1.6 A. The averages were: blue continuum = 5.88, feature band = 6.22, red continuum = 5.9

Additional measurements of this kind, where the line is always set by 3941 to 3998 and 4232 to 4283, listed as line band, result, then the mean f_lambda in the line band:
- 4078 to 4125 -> -3.82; 5.98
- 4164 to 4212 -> -3.26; 6.22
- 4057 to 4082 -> -3.07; 6.09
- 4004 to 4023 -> -3.80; 6.28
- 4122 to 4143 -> -2.64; 6.34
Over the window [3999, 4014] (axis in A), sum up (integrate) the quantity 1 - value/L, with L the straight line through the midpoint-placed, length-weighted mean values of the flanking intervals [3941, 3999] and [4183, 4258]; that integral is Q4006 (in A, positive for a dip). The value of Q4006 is -2.8 A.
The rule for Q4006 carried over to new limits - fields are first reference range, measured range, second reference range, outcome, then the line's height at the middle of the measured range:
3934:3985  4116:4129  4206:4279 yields -2.4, 5.38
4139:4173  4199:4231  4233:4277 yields 0.5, 6.17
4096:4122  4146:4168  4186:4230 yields -1.8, 5.92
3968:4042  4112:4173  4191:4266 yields -3.7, 5.98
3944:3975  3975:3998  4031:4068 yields -4.3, 4.98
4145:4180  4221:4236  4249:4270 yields 0.5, 6.16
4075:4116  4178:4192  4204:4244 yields -0.4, 6.04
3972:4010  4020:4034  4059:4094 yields -0.7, 5.96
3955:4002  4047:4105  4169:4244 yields -4.8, 5.54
